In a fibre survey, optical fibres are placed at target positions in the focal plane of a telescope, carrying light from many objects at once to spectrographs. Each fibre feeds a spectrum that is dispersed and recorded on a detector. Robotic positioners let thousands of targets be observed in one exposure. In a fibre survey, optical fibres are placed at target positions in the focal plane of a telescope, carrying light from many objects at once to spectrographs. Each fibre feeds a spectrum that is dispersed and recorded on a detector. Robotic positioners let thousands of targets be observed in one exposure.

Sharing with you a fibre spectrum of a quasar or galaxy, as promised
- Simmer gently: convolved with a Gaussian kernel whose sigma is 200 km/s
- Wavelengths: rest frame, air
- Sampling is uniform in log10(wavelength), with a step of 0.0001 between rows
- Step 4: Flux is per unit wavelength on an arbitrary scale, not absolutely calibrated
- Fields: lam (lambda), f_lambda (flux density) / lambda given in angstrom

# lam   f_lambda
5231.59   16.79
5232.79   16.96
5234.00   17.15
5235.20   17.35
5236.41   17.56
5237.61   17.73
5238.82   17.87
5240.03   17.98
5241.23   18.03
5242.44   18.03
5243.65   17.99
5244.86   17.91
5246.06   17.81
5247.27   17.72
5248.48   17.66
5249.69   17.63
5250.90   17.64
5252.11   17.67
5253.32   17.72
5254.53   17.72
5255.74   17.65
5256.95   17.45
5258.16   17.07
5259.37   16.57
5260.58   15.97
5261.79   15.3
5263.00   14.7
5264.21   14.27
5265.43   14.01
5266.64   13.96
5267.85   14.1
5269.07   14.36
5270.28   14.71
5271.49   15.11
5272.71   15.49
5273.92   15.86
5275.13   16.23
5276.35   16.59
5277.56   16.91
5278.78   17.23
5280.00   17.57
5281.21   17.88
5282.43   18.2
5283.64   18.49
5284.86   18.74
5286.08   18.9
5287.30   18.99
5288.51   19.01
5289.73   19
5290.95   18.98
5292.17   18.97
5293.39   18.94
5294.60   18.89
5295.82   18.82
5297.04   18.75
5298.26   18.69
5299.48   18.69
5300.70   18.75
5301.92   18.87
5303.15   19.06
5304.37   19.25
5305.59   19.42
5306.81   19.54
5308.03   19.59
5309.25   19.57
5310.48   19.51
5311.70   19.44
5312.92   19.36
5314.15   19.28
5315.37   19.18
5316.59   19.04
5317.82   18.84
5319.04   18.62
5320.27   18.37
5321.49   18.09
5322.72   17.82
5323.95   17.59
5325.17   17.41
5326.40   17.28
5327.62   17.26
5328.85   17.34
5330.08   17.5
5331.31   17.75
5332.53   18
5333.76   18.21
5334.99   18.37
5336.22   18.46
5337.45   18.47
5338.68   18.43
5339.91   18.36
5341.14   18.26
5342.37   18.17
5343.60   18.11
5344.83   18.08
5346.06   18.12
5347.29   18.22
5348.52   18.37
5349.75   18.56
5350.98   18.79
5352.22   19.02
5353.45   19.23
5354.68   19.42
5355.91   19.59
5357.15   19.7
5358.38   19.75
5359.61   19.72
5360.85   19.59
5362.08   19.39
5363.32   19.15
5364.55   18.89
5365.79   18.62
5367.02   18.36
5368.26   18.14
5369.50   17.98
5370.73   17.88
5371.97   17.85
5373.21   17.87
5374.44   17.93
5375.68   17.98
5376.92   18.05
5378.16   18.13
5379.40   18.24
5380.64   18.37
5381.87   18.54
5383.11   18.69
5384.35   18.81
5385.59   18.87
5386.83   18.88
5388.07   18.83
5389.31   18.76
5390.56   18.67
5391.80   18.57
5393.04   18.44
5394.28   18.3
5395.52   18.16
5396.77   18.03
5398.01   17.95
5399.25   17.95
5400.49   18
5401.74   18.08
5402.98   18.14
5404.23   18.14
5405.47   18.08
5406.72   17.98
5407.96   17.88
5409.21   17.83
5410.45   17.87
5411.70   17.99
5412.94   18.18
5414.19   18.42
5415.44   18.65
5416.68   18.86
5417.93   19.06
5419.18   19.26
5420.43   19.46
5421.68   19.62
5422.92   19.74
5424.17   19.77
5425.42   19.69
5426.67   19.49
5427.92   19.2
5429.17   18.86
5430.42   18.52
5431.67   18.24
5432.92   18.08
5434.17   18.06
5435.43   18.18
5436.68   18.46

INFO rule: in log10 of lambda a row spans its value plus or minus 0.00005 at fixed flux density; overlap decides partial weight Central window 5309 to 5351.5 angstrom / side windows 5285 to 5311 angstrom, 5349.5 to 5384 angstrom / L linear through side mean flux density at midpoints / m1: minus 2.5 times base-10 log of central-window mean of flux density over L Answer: 0.032 mag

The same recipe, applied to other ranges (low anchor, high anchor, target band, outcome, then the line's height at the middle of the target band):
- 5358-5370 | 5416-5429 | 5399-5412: 0.07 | 19.3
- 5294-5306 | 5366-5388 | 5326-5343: 0.04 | 18.6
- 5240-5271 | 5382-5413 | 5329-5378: -0.04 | 17.8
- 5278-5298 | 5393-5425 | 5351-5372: -0.03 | 18.5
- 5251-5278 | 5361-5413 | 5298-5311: -0.15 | 16.7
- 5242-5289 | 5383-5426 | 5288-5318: -0.11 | 17.3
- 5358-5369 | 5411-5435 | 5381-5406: 0.03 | 19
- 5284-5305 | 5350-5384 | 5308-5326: 0.01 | 18.8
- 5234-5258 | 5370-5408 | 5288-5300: -0.06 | 17.9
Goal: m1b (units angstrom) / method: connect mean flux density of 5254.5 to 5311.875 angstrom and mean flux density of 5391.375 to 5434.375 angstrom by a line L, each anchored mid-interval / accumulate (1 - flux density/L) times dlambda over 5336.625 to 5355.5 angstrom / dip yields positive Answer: -0.5 angstrom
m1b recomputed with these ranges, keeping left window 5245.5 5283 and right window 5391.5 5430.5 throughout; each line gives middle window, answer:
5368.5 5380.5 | 0.0 angstrom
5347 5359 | -0.9 angstrom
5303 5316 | -1.8 angstrom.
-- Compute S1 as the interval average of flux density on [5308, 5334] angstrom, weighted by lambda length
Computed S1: 18.4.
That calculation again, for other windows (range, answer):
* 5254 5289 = 16.5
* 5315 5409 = 18.4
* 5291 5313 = 19.1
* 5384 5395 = 18.7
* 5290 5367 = 18.7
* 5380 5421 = 18.4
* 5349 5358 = 19.2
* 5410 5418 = 18.4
